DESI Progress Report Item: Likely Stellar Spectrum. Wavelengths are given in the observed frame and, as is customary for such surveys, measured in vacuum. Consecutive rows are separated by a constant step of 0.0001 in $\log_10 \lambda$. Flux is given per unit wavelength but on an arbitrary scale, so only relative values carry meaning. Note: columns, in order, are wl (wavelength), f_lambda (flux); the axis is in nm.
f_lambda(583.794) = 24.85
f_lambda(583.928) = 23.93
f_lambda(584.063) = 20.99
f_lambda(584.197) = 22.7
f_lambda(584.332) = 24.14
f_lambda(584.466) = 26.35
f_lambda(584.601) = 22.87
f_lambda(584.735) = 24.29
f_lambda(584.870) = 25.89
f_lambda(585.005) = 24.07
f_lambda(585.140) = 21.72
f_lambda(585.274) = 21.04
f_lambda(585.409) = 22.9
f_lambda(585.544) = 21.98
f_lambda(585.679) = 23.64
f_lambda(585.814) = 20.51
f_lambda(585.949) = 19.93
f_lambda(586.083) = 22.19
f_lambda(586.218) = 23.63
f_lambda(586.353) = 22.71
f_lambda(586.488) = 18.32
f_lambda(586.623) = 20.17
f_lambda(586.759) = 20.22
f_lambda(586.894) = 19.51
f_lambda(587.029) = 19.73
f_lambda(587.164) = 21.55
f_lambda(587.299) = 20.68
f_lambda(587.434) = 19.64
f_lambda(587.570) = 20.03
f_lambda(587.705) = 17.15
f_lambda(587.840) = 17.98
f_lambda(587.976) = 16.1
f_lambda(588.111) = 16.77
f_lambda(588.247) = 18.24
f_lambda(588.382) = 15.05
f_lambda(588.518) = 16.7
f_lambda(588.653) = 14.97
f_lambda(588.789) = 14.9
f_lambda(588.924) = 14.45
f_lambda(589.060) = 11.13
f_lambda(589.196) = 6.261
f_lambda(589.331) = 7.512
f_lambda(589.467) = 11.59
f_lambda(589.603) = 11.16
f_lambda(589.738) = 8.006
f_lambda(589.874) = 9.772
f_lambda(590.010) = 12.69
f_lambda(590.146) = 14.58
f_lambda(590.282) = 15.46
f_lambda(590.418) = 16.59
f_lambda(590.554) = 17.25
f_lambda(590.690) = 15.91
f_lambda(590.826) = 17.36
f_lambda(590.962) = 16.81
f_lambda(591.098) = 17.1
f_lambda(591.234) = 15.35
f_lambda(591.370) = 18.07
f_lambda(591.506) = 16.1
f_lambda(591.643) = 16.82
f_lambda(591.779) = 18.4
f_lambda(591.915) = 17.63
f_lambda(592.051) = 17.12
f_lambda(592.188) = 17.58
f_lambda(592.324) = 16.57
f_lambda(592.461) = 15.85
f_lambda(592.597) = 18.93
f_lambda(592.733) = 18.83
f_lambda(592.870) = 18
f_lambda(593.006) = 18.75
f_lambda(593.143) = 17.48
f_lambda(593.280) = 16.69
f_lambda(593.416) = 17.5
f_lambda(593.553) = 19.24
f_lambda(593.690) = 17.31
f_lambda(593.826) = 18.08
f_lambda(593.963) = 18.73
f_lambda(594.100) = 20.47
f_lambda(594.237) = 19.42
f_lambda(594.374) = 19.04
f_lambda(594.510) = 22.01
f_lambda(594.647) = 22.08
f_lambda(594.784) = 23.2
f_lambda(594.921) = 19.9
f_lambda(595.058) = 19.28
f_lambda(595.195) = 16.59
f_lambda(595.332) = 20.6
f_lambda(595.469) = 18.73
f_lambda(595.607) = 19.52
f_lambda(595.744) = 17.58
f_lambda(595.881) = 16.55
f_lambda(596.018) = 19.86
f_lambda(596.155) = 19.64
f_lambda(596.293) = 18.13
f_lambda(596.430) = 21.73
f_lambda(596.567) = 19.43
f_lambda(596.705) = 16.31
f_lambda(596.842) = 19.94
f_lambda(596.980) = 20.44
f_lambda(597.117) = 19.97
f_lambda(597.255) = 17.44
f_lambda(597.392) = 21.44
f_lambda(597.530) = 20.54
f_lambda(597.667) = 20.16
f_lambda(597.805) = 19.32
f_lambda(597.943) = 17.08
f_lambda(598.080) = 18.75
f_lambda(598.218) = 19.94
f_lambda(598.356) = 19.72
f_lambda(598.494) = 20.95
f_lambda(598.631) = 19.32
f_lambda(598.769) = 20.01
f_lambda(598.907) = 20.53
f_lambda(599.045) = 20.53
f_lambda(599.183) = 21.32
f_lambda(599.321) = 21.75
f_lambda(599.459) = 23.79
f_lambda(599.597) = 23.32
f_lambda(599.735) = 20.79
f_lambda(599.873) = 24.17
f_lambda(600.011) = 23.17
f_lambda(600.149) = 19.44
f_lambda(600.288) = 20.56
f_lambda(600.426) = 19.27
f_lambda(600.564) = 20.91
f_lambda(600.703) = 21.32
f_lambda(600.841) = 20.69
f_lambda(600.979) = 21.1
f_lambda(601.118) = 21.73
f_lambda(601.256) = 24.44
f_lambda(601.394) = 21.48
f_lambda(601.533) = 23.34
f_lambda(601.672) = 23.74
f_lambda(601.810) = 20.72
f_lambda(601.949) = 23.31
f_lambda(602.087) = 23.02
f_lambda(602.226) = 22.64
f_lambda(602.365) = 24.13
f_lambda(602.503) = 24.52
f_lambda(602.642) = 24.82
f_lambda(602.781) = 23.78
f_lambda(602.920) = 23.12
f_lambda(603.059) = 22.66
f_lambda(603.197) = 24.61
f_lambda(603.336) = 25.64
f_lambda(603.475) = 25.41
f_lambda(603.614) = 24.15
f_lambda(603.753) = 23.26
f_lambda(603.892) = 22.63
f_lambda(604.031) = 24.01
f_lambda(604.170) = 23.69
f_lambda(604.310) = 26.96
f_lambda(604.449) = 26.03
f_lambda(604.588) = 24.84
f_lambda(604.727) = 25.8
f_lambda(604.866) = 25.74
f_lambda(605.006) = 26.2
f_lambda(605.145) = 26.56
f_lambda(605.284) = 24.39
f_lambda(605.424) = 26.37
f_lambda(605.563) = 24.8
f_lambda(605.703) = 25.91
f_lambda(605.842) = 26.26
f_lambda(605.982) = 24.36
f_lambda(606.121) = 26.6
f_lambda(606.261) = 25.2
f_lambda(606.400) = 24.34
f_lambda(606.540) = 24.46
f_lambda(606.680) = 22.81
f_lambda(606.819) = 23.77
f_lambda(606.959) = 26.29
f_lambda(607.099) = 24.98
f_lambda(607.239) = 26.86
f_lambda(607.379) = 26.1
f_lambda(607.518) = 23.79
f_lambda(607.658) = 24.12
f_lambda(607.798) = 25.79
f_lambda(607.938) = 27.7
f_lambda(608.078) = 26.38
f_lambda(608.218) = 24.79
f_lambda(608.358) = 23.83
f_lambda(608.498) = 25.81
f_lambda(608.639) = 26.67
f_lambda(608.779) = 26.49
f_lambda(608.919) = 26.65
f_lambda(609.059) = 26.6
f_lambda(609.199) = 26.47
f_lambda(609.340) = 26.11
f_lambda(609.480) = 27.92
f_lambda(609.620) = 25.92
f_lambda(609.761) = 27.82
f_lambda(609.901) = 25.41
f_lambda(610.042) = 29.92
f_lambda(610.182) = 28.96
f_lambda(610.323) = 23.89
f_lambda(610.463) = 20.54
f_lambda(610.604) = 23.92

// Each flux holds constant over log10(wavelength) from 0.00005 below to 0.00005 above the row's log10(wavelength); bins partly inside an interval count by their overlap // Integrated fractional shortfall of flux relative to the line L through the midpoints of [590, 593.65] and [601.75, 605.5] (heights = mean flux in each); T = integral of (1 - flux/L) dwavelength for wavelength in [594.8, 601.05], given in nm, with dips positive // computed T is 0.236 nm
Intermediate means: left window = 17.1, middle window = 20.1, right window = 24.4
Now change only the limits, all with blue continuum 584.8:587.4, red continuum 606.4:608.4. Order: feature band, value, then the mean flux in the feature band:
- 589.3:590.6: 0.567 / 12.5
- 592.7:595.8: 0.518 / 19.1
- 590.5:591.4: 0.225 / 16.8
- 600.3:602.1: 0.167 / 21.9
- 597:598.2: 0.208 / 19.4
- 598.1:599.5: 0.179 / 20.7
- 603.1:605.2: -0.036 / 25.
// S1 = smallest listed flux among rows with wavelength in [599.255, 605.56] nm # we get 19.27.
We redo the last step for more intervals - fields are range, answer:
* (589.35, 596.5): 8.006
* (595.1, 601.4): 16.31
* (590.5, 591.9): 15.35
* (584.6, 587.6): 18.32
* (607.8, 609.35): 23.83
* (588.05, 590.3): 6.261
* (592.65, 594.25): 16.69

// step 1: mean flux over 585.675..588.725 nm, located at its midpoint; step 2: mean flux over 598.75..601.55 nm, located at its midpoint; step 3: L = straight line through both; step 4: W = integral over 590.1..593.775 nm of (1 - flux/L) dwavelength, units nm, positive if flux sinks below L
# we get 0.54 nm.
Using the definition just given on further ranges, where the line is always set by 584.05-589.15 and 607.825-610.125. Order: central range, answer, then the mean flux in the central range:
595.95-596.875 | 0.15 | 19.3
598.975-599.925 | 0.06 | 22.2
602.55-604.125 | 0.06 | 24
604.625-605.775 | -0.01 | 25.7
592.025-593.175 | 0.22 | 17.7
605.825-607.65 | 0.06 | 25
